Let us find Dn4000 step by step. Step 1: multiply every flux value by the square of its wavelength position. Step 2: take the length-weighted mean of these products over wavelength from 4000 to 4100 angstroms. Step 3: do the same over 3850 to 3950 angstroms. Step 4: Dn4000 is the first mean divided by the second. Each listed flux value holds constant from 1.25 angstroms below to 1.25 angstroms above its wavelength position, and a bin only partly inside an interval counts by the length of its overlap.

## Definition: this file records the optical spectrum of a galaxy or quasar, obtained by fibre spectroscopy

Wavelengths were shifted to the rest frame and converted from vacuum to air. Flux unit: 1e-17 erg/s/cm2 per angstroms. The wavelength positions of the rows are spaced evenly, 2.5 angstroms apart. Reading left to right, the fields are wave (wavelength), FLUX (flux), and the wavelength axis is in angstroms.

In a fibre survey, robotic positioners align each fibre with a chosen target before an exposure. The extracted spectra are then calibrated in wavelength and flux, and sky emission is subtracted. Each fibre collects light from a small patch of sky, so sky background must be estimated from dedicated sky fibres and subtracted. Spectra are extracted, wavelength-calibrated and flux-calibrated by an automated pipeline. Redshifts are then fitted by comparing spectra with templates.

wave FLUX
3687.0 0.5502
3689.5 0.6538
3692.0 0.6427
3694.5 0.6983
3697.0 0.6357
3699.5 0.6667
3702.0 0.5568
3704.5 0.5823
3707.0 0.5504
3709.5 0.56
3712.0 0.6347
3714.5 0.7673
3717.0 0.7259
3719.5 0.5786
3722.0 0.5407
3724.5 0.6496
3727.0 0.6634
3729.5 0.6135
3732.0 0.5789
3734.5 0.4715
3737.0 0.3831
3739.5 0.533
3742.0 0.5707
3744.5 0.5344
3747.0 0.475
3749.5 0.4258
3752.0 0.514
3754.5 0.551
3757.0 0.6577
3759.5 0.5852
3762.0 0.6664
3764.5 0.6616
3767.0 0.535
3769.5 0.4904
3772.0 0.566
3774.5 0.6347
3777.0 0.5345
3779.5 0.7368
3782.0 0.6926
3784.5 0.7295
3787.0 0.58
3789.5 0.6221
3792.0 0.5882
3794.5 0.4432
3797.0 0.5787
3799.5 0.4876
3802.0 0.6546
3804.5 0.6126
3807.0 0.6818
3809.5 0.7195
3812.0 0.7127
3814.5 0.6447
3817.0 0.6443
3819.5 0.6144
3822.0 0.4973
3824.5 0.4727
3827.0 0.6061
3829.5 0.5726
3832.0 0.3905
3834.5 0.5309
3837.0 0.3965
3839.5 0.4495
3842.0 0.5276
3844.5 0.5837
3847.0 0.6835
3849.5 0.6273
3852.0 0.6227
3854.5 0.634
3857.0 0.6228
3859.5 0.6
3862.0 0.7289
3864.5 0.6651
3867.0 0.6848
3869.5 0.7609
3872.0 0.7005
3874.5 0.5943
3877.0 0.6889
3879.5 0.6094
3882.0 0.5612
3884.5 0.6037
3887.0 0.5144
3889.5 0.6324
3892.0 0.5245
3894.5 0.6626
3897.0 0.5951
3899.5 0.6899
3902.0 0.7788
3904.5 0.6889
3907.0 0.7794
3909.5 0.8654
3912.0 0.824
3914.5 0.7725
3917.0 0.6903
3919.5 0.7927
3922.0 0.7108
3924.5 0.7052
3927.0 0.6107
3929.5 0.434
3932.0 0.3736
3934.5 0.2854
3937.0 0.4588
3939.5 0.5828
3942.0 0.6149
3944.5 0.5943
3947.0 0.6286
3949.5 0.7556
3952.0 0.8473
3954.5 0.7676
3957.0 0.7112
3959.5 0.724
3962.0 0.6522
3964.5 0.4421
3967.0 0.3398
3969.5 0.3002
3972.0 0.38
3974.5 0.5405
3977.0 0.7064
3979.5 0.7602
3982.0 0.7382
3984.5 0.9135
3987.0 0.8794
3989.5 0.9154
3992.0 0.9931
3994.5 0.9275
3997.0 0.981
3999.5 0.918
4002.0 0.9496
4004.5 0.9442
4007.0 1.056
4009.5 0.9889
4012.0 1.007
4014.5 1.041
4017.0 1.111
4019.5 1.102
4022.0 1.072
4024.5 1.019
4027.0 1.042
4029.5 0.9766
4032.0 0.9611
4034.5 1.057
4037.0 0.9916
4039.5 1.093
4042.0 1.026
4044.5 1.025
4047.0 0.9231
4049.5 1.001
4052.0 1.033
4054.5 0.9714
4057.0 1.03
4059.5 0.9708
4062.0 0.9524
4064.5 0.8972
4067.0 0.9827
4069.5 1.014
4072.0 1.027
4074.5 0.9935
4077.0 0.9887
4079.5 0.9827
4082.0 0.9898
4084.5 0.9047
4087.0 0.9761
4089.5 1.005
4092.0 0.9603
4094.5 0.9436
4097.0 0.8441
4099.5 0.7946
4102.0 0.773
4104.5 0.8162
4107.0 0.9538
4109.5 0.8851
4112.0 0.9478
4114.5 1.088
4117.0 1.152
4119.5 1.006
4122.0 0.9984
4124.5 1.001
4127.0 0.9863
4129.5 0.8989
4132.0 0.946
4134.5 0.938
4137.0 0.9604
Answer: 1.67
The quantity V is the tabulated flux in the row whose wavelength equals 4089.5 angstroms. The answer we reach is 1.005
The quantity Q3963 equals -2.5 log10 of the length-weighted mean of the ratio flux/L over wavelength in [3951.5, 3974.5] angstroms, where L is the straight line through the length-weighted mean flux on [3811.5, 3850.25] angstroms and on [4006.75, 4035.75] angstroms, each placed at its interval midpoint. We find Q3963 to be 0.49 mag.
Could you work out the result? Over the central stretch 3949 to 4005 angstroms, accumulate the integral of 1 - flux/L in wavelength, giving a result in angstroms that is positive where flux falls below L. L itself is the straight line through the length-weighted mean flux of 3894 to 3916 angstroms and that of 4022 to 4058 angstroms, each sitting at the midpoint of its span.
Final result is 9.4 angstroms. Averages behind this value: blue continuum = 0.742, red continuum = 1.01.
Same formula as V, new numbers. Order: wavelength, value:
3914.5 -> 0.7725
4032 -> 0.9611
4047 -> 0.9231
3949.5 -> 0.7556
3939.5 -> 0.5828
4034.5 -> 1.057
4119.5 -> 1.006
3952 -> 0.8473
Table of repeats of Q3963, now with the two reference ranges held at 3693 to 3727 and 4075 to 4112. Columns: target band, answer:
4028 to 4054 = -0.149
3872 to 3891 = 0.242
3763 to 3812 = 0.127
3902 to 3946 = 0.229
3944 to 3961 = 0.126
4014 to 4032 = -0.207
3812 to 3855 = 0.271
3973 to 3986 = 0.146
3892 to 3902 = 0.184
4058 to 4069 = -0.072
